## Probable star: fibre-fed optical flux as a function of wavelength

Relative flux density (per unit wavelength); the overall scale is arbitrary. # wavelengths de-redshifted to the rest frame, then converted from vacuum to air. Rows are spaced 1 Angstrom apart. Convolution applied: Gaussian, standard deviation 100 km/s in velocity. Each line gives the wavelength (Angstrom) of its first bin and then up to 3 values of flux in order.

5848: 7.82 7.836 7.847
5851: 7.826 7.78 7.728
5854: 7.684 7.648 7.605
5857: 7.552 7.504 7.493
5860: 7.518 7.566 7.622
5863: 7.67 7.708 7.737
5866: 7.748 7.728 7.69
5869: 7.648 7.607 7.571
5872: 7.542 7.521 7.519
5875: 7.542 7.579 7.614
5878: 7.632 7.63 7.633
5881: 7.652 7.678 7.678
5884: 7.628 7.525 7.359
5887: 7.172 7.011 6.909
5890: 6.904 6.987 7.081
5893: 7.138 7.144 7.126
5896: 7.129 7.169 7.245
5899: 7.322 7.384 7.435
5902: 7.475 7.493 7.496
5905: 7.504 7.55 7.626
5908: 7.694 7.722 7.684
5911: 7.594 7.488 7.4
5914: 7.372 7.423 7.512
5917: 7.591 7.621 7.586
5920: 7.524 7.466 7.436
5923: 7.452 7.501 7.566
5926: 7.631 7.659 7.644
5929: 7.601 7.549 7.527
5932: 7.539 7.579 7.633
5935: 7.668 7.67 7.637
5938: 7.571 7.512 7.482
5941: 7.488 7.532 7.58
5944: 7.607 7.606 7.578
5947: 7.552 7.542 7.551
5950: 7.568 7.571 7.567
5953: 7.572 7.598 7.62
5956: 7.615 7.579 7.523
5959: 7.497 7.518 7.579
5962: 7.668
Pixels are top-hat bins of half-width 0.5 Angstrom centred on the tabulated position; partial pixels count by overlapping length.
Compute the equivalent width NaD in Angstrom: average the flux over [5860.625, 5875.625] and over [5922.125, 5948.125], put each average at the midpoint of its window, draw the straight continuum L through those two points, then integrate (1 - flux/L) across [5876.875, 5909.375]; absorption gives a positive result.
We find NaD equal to 1.0 Angstrom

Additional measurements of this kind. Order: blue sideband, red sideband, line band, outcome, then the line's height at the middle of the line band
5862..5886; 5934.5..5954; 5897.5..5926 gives 0.3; 7.6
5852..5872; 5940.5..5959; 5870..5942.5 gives 1.2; 7.6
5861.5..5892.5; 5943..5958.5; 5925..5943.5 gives -0.1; 7.56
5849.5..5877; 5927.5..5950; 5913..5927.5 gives 0.1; 7.59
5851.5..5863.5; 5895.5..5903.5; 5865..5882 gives -0.3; 7.51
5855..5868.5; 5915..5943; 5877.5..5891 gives 0.4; 7.6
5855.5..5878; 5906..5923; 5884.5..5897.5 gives 0.8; 7.57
